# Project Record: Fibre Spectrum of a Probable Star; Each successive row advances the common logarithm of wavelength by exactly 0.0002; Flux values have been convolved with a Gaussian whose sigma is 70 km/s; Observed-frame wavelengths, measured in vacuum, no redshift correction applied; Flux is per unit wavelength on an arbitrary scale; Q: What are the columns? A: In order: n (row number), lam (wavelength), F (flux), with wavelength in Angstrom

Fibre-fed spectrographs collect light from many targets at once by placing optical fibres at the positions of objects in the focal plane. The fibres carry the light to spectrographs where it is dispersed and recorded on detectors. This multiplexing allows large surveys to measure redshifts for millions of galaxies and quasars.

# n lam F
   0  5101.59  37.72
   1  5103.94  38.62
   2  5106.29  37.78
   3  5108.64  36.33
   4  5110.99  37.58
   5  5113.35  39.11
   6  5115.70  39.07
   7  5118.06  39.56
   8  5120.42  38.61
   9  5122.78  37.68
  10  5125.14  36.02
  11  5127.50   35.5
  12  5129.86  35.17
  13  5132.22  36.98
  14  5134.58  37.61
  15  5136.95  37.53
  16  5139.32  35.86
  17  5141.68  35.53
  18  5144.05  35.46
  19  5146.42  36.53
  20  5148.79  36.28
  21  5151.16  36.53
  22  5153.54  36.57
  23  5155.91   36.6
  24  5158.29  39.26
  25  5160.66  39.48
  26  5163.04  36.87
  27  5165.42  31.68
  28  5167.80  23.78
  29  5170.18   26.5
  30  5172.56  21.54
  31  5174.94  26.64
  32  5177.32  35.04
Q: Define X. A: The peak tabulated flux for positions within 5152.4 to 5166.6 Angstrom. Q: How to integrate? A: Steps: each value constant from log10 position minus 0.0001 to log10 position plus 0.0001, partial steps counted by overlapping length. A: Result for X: 39.48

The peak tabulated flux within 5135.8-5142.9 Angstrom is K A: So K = 37.53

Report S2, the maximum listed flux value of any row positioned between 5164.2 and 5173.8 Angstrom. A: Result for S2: 31.68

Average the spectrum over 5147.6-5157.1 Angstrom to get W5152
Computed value 36.5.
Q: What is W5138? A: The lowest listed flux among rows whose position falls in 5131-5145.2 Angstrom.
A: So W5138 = 35.46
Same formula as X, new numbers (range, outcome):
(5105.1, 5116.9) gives 39.11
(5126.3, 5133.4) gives 36.98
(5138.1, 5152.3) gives 36.53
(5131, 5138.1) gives 37.61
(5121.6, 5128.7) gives 37.68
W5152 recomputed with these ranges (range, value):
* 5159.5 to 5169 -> 32.9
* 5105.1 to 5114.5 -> 37.7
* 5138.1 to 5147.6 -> 35.9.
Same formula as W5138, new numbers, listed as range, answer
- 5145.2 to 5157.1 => 36.28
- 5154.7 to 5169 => 23.78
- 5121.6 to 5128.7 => 35.5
